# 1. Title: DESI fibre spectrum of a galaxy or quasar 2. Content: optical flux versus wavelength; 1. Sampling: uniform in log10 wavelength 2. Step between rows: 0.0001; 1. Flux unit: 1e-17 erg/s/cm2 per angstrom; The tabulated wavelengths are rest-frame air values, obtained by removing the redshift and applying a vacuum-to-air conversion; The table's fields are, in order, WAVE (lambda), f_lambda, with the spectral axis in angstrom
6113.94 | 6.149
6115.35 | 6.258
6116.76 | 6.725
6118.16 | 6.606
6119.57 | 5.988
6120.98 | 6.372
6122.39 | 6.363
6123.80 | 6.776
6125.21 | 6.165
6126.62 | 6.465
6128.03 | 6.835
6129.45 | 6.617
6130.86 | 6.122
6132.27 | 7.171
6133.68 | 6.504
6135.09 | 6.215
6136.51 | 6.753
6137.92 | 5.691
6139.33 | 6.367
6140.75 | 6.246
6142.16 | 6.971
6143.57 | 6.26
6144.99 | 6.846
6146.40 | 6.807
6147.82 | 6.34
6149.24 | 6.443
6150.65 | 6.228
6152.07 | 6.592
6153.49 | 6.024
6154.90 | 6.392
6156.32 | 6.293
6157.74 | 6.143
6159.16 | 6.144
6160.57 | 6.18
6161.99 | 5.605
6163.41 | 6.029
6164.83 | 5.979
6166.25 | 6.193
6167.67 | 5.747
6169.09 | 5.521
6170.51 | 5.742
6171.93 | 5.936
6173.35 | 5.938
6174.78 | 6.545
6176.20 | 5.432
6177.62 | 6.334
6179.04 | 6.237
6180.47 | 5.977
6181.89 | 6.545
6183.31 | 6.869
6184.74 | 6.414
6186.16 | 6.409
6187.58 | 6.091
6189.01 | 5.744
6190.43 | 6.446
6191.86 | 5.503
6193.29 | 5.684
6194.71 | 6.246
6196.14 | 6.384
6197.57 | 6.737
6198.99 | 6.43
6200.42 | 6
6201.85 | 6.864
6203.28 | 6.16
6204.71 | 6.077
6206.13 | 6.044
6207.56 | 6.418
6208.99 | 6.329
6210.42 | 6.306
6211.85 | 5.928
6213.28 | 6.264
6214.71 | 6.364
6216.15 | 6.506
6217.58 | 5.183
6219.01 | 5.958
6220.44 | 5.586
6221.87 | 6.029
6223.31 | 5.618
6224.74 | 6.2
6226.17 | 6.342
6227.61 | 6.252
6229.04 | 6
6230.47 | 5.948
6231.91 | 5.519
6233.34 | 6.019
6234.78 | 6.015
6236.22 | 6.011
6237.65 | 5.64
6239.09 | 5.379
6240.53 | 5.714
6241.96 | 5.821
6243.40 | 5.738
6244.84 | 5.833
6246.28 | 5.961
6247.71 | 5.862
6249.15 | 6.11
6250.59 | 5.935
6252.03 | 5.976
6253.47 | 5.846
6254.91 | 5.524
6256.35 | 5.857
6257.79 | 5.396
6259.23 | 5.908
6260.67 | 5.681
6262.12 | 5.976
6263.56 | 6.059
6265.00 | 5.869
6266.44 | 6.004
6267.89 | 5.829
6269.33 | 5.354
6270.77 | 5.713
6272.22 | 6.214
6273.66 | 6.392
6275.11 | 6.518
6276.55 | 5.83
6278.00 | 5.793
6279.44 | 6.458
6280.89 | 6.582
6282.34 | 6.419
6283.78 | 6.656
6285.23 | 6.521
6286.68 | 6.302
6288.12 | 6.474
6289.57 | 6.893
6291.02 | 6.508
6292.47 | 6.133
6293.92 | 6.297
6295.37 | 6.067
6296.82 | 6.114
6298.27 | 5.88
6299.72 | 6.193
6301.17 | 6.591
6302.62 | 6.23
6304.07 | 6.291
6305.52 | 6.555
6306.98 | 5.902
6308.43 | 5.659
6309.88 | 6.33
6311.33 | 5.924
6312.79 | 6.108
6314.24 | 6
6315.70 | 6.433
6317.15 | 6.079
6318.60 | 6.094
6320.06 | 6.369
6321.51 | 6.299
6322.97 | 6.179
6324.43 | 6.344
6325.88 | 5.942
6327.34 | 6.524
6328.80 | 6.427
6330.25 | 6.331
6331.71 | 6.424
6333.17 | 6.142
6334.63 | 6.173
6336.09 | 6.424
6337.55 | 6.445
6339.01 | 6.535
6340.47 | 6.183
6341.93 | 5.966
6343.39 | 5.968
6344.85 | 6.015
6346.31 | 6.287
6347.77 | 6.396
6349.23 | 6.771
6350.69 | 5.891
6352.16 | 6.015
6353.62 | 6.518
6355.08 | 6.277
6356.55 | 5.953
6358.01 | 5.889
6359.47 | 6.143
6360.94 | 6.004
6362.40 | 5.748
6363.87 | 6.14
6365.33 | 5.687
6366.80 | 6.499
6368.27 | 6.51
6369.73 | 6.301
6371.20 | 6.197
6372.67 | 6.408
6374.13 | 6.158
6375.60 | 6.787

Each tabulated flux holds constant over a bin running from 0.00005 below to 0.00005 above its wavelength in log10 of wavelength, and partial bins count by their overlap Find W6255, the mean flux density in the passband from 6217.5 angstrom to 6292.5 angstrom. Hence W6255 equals 5.99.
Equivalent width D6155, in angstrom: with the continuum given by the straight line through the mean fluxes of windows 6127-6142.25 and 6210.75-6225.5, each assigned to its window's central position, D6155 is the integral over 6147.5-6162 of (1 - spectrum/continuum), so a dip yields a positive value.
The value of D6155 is 0.3 angstrom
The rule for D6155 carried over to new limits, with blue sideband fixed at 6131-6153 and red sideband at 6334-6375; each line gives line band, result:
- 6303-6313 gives 0.23 angstrom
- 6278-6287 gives -0.21 angstrom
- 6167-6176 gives 0.79 angstrom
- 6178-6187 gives 0.04 angstrom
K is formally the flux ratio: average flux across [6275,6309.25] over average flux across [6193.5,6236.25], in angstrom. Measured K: 1.03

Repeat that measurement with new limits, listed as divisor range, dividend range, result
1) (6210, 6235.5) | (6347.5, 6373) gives 1.03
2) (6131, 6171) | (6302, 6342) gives 0.99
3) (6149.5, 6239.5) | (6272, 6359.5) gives 1.03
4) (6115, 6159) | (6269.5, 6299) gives 0.97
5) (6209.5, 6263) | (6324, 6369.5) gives 1.05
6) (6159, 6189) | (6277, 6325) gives 1.03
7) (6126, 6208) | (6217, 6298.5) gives 0.96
